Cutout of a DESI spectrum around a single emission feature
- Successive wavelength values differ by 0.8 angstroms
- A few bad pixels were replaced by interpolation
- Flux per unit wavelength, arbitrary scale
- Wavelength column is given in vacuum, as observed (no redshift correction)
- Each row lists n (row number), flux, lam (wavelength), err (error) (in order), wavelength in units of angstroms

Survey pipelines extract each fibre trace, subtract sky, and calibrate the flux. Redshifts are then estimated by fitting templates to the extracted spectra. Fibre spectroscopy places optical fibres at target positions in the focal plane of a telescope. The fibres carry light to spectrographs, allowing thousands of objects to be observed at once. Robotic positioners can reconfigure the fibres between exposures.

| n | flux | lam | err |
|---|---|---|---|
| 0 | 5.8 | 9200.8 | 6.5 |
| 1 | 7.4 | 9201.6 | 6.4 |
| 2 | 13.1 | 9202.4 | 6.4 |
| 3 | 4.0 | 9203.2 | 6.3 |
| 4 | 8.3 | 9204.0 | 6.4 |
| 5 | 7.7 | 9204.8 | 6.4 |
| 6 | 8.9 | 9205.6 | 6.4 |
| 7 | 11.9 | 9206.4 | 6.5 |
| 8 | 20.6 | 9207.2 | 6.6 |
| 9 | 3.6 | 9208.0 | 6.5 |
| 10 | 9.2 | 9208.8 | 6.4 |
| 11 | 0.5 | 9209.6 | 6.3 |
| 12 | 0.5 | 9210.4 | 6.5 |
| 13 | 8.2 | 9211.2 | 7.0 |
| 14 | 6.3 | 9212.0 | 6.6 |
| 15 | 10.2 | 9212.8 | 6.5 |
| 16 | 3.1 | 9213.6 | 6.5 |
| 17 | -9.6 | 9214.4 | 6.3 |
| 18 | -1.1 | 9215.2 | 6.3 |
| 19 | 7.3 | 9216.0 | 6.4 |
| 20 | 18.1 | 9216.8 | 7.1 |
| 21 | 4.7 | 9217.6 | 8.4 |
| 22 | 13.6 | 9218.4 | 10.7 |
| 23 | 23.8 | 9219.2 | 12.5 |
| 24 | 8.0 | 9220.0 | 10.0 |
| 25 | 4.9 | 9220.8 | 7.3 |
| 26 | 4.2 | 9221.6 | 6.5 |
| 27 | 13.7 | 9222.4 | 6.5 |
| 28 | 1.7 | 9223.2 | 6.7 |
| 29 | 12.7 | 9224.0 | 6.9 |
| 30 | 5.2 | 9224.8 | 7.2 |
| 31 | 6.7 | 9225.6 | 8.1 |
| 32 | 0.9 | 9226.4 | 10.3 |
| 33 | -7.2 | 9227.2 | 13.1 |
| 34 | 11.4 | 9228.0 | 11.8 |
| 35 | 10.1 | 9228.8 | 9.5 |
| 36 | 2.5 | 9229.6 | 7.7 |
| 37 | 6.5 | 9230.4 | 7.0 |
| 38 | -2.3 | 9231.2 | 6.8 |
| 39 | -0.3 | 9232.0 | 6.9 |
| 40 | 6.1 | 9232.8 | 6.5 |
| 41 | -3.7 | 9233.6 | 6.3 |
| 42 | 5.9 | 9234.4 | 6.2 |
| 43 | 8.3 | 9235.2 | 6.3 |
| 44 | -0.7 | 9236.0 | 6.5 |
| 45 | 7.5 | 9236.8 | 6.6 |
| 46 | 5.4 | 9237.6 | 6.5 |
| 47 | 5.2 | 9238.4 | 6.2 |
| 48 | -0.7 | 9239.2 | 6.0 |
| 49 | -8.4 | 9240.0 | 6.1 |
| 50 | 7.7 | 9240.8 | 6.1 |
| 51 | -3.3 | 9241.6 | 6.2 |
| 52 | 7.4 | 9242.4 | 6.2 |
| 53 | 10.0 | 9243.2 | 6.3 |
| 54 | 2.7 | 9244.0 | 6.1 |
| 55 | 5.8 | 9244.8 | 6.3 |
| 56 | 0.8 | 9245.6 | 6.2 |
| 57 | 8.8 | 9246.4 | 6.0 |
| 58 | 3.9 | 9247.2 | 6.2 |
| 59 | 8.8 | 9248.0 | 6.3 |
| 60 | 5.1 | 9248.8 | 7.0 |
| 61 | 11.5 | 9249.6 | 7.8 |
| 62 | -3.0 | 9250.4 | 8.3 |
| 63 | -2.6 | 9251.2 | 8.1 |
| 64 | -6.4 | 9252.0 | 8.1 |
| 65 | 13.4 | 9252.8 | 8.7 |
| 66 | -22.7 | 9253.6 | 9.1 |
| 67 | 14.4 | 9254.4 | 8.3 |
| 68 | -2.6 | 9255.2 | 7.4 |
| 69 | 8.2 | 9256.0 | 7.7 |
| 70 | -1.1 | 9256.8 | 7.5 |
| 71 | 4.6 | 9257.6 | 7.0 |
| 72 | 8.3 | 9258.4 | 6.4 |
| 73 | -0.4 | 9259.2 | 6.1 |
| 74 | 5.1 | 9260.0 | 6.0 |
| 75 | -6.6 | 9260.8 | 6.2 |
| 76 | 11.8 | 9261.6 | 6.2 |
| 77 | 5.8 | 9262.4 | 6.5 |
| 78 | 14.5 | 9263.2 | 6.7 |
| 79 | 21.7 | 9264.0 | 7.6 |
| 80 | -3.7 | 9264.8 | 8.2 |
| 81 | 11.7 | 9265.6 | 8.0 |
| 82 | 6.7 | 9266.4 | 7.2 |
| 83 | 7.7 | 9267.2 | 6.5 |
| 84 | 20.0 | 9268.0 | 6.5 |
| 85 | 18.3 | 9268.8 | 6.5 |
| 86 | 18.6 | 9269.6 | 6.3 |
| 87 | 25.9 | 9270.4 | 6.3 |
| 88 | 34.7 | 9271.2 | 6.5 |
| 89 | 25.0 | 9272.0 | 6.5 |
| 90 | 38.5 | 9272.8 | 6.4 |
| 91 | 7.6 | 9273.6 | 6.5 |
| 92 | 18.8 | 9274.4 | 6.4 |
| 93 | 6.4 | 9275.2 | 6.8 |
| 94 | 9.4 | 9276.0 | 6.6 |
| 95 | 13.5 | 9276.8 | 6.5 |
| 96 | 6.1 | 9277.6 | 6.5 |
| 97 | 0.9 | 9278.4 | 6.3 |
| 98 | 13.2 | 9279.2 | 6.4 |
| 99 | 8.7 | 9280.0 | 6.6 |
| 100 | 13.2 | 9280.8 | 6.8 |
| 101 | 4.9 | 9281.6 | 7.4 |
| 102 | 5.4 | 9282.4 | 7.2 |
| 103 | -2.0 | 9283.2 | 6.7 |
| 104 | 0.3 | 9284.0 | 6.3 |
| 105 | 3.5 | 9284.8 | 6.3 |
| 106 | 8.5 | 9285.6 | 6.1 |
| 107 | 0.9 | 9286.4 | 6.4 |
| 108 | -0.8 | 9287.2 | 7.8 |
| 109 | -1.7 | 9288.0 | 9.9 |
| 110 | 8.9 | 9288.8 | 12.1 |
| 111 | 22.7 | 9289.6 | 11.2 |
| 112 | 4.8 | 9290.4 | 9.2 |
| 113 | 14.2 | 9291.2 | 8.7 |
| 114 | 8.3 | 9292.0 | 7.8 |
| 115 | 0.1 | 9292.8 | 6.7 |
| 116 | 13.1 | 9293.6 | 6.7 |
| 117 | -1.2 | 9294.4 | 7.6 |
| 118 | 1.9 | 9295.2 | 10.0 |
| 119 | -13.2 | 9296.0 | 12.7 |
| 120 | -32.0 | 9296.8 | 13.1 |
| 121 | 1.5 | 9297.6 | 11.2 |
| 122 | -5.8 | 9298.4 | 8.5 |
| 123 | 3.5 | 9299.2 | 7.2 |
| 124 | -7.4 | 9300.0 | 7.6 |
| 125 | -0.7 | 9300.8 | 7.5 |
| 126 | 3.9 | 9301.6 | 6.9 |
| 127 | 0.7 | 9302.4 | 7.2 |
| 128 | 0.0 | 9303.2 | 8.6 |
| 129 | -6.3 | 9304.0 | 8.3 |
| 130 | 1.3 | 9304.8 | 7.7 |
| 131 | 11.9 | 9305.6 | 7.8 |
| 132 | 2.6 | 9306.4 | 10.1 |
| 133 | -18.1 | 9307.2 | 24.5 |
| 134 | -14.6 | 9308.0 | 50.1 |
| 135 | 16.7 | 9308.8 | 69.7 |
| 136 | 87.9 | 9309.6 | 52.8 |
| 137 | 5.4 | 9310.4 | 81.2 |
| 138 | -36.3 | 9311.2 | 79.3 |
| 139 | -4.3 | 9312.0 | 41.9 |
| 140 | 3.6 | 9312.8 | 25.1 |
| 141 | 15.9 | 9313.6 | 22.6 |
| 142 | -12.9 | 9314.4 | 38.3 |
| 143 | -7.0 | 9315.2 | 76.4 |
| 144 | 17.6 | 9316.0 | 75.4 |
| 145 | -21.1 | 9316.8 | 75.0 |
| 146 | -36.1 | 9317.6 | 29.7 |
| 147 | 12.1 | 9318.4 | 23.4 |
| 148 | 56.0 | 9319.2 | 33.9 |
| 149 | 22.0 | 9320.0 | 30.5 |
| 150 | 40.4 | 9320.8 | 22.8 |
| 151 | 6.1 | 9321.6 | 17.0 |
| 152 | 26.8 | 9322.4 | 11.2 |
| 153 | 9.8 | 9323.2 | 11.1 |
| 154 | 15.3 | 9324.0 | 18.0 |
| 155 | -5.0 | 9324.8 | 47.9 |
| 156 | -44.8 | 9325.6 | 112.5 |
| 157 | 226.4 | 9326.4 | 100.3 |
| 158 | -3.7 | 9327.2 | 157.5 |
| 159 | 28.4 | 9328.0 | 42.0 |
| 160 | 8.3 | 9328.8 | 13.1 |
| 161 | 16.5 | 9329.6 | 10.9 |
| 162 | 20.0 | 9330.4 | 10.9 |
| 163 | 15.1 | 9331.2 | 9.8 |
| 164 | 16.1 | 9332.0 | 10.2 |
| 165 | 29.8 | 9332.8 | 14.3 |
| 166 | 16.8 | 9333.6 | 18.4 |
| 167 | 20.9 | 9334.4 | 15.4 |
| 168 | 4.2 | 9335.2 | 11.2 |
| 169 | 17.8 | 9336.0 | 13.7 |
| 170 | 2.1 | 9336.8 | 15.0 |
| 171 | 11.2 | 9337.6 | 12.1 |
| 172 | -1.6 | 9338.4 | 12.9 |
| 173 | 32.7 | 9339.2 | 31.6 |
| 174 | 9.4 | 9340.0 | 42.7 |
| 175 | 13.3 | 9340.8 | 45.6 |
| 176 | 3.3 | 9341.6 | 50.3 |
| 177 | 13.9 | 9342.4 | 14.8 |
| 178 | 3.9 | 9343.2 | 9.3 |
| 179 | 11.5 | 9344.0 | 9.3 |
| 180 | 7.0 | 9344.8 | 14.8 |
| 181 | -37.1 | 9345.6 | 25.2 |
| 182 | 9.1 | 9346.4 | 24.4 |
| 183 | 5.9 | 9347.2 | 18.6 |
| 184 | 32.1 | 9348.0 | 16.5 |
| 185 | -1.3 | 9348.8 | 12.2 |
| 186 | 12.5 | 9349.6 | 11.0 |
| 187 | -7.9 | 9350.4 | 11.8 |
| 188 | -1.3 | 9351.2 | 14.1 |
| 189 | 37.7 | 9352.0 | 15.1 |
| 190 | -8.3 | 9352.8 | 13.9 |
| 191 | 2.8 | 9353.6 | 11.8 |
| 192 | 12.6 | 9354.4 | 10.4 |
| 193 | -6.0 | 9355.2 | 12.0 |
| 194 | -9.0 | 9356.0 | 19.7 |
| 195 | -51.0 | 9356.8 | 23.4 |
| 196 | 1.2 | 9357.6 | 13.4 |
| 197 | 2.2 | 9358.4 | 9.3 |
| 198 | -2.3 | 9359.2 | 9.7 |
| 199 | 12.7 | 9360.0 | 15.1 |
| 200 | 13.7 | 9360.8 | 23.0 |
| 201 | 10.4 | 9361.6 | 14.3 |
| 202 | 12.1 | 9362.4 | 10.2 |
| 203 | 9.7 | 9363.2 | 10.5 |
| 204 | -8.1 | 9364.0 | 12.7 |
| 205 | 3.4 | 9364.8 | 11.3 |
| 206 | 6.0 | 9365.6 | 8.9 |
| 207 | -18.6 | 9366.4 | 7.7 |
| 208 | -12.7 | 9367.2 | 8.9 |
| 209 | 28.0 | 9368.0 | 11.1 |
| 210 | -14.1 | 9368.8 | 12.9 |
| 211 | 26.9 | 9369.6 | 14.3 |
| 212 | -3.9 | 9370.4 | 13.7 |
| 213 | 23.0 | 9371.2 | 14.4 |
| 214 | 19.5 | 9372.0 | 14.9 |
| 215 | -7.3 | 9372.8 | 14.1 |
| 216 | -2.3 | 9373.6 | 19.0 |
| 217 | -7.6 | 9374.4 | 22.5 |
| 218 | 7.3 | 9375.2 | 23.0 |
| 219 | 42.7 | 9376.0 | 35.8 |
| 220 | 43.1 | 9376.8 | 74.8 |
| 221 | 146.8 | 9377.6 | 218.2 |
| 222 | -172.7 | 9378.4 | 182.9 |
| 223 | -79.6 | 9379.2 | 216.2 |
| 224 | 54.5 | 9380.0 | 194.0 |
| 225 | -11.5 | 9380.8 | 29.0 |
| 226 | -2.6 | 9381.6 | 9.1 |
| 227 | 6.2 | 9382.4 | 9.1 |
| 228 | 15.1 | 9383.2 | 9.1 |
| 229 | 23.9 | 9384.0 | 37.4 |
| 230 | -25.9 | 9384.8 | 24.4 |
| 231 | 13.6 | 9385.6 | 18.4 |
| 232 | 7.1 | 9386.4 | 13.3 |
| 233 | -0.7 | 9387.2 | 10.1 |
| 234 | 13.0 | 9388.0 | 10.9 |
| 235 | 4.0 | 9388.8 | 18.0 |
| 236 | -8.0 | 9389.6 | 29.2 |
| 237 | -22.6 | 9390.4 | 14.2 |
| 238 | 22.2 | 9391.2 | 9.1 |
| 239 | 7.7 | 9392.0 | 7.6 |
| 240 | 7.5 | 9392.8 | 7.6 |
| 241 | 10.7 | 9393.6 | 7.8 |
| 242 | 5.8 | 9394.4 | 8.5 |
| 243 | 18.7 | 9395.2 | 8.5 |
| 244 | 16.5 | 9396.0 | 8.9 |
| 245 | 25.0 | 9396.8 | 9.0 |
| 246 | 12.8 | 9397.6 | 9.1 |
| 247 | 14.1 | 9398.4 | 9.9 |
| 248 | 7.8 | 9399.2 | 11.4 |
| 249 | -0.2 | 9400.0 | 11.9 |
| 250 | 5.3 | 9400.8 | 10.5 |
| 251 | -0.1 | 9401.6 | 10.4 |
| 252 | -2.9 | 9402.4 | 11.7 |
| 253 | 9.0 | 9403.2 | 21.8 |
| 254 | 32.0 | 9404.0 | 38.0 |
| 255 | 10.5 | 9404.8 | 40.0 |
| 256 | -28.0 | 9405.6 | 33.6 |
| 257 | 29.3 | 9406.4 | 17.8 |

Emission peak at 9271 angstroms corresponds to Hgamma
